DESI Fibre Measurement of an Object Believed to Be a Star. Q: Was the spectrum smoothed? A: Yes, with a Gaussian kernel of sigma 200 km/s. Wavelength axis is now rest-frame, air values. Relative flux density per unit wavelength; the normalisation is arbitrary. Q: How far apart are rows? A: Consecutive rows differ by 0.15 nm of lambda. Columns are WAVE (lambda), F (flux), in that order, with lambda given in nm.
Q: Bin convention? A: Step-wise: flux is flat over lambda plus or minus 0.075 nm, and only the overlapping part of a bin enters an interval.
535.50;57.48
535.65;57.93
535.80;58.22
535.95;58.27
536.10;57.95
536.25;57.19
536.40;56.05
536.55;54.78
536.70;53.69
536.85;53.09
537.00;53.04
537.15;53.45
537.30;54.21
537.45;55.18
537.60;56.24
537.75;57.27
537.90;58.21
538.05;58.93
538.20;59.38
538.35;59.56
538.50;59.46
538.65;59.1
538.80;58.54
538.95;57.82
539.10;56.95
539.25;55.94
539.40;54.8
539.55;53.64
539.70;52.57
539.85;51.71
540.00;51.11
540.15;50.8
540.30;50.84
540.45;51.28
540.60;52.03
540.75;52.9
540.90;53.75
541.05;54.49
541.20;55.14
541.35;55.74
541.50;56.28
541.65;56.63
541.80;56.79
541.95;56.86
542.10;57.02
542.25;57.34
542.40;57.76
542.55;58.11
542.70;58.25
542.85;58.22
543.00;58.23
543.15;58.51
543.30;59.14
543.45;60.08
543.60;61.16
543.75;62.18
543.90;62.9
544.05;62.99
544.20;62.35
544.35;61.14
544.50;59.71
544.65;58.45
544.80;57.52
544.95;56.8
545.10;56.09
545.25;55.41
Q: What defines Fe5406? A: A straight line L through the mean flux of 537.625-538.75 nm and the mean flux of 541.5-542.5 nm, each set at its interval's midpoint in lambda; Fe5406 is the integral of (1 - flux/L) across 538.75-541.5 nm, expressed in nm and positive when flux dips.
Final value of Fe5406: 0.19 nm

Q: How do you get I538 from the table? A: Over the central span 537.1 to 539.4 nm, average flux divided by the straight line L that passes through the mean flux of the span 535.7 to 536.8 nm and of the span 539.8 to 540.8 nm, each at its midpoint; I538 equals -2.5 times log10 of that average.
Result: -0.06 mag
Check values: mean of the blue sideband 56.5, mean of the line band 57.3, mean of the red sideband 51.5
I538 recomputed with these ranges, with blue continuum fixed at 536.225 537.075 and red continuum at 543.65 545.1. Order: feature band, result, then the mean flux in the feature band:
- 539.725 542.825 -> 0.06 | 54.8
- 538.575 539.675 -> 0.00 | 56.5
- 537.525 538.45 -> -0.05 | 58.3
